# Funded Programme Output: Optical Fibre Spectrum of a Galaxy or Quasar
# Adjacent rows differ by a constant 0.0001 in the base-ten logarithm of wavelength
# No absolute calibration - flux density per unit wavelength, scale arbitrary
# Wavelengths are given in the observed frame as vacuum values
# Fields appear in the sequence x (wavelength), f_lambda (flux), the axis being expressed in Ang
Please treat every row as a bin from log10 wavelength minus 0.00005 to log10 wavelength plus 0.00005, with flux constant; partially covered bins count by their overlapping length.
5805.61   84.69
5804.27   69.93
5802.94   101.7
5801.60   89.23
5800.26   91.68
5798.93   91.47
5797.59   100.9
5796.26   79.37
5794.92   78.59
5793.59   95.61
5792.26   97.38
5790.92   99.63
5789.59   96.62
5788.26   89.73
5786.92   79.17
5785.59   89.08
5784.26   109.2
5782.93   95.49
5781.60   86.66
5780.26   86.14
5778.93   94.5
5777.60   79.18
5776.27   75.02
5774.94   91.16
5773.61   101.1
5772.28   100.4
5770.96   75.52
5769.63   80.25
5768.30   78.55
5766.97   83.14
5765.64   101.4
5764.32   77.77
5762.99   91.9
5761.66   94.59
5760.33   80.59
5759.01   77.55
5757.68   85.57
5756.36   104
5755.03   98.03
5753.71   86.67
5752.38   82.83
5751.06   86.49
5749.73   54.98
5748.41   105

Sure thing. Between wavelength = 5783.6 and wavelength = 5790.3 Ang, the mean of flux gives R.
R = 92.8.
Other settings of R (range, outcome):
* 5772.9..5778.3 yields 86.8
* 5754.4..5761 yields 89.1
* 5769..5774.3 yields 89.5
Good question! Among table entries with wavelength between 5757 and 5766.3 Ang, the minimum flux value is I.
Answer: 77.55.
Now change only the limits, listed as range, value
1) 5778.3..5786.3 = 86.14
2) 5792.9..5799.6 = 78.59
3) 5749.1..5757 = 54.98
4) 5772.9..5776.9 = 75.02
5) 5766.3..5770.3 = 78.55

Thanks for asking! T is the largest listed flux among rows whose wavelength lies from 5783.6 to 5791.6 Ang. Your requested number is 109.2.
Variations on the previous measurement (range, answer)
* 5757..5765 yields 94.59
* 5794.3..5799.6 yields 100.9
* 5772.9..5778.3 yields 101.1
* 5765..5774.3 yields 101.4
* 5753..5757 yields 104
